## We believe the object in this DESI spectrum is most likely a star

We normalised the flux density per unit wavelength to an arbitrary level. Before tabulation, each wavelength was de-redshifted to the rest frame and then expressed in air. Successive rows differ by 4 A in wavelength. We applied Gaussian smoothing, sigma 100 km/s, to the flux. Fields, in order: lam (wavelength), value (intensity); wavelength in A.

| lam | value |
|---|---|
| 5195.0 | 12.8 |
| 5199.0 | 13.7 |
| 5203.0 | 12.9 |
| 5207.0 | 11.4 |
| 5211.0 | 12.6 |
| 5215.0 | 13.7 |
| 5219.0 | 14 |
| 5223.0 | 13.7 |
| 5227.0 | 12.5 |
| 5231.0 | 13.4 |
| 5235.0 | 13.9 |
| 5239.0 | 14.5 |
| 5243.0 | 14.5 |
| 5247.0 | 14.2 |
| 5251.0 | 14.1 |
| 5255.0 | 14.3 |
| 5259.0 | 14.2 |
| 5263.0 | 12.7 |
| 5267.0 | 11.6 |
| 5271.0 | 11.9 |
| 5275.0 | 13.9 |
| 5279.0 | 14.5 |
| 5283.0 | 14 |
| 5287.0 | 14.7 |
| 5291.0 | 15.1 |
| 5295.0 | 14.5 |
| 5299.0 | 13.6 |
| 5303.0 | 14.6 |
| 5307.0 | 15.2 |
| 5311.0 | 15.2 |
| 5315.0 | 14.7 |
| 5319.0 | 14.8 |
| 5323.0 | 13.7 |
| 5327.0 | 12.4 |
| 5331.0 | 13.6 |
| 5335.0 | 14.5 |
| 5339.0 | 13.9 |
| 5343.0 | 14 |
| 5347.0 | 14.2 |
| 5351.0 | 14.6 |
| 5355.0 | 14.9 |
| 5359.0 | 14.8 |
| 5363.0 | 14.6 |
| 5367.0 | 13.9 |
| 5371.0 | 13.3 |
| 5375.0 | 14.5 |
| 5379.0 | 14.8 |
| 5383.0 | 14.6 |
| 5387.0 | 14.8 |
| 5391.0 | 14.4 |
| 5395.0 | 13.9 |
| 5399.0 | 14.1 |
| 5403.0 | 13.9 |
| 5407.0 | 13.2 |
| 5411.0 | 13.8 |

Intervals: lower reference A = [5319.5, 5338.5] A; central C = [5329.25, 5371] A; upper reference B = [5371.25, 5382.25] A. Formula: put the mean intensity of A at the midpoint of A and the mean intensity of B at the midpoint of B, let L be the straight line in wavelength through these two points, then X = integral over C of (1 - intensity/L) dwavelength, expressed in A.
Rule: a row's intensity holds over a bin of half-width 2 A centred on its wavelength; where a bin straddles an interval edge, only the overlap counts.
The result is -0.7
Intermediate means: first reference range 13.7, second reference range 14.4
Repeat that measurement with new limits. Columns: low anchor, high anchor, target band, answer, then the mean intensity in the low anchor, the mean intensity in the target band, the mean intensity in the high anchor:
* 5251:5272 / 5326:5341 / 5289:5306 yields -1.4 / 13.1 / 14.5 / 13.7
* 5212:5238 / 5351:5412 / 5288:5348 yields -1.4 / 13.5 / 14.3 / 14.3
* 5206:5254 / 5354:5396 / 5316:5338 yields 0.5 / 13.6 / 13.8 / 14.4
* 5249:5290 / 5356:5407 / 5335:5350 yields -0.1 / 13.6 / 14.1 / 14.3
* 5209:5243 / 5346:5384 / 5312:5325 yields -0.3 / 13.6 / 14.5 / 14.4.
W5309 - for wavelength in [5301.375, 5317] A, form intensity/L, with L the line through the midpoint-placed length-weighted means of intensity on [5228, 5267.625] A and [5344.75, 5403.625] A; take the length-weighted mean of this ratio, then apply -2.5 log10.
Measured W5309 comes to -0.07 mag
